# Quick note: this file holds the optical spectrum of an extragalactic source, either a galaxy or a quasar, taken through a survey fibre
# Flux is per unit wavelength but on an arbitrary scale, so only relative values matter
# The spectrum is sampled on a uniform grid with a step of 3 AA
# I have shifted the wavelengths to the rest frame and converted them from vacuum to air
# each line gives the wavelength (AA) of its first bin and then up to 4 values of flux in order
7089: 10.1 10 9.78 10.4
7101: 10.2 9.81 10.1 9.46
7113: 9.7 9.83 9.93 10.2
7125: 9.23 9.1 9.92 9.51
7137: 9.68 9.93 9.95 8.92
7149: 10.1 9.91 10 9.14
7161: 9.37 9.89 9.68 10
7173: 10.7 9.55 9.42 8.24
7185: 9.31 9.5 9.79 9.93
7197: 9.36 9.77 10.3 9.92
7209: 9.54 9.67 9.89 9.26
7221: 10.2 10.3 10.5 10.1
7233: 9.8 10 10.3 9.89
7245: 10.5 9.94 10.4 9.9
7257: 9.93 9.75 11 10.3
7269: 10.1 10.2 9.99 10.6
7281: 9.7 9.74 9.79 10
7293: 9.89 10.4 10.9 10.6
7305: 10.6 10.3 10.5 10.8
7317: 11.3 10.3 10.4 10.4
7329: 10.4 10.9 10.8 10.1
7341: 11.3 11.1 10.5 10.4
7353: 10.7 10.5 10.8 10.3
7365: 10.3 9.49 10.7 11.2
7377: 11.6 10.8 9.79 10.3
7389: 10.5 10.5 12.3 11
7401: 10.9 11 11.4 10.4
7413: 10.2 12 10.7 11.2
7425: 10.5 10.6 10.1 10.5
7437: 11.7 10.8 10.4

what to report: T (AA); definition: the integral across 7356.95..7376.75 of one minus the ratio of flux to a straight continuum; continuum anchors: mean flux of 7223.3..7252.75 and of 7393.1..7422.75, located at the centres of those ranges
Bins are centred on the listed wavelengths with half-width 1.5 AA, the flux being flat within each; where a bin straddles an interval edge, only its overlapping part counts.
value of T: 0.6 AA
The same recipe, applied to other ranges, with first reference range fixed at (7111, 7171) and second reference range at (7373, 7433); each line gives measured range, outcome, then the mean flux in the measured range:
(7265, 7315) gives 0.5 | 10.3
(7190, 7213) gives 0.4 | 9.79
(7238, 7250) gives 0.0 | 10.2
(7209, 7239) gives 0.3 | 9.96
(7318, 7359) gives -0.2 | 10.6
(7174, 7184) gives 0.7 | 9.16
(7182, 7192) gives 0.6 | 9.33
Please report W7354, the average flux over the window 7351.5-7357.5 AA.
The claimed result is 10.6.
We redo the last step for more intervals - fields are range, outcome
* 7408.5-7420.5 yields 10.8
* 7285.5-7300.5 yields 10.2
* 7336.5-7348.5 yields 10.8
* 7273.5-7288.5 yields 9.96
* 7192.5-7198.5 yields 9.64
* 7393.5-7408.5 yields 11.3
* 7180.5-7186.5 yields 8.78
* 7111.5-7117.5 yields 9.77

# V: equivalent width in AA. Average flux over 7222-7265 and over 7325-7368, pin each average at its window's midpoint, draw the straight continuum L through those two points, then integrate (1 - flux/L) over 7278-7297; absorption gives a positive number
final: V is 0.7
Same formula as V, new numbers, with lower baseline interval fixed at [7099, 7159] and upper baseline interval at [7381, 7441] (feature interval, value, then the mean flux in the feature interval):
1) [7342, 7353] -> -0.13 AA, 10.7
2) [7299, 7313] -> -0.18 AA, 10.6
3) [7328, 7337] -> -0.14 AA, 10.7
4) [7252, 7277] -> 0.24 AA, 10.2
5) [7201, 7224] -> 0.47 AA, 9.86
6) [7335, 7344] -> -0.20 AA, 10.8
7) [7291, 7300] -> 0.03 AA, 10.3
